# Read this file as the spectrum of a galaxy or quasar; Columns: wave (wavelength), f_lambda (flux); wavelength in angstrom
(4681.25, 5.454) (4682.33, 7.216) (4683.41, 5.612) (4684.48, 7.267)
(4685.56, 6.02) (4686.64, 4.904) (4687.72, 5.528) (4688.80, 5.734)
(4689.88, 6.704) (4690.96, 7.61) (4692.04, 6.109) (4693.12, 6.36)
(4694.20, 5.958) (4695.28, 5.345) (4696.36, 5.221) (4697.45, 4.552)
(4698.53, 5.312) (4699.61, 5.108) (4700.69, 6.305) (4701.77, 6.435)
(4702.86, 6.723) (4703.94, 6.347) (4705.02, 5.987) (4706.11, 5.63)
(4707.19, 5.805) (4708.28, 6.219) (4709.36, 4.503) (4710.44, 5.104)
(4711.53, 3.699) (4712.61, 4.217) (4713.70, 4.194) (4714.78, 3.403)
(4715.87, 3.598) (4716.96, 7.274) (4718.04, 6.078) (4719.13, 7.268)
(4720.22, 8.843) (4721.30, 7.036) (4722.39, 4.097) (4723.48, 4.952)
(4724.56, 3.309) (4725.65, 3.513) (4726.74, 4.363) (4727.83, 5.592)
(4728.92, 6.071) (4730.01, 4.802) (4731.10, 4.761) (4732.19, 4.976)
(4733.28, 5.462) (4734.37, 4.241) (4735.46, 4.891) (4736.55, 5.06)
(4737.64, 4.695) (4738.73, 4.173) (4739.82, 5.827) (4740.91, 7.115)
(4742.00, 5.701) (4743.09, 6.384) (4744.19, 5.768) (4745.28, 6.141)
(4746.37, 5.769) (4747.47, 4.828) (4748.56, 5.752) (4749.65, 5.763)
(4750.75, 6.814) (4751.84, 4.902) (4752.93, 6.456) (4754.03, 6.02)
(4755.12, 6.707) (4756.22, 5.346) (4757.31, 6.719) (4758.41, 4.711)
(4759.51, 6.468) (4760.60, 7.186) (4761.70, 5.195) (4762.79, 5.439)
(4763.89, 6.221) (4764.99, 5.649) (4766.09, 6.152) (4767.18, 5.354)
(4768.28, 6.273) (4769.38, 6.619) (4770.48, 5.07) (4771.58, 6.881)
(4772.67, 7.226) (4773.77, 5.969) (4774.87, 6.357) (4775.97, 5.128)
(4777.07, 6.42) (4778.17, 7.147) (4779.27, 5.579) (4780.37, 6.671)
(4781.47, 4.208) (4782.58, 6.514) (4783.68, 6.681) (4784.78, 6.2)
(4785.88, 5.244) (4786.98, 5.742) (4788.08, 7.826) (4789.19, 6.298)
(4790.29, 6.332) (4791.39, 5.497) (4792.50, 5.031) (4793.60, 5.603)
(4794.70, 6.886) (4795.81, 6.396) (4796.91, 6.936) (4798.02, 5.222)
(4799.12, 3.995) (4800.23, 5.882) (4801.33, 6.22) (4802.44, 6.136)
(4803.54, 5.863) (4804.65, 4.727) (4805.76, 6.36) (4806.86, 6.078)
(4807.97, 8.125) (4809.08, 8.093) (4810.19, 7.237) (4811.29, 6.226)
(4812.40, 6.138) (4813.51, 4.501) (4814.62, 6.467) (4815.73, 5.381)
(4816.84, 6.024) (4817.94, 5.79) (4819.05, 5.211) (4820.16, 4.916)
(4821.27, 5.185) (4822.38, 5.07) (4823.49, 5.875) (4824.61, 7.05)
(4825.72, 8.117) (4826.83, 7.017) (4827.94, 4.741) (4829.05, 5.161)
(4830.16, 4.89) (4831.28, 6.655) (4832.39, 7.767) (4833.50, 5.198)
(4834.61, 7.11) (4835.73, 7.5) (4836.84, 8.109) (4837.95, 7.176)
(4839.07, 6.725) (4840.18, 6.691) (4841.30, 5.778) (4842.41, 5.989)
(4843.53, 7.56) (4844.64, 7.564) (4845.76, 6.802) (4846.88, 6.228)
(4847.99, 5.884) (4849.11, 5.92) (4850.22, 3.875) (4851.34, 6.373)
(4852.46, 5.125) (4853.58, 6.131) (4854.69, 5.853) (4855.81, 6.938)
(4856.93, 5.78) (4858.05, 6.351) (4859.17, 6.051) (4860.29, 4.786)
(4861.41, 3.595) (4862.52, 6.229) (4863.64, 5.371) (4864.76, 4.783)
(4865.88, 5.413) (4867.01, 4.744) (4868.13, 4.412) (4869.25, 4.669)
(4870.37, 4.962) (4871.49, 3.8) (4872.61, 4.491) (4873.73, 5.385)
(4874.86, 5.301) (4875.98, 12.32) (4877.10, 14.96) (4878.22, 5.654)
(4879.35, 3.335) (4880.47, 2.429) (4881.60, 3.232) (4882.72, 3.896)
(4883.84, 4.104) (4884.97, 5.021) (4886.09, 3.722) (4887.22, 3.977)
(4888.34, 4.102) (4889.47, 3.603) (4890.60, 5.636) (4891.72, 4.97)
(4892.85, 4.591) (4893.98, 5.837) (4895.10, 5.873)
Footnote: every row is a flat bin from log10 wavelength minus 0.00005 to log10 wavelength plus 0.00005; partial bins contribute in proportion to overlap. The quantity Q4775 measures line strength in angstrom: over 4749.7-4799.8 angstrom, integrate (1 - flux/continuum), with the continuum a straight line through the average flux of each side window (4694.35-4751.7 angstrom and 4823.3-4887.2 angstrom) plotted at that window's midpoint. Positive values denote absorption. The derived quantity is -3.9 angstrom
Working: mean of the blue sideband 5.4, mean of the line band 6.02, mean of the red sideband 5.89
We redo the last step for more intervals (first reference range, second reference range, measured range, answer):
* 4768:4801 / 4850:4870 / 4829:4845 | -3.18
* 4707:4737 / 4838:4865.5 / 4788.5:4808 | -1.14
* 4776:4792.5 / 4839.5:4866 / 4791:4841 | -1.32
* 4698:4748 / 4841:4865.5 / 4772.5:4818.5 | -3.64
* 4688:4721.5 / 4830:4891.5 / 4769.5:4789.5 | -1.52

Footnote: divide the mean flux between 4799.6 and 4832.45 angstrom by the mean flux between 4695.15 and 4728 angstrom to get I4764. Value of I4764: 1.1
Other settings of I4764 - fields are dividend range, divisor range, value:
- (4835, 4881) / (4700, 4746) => 1.12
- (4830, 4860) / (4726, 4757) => 1.16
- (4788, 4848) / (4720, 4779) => 1.09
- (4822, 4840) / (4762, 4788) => 1.08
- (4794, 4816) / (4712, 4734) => 1.19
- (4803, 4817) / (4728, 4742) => 1.20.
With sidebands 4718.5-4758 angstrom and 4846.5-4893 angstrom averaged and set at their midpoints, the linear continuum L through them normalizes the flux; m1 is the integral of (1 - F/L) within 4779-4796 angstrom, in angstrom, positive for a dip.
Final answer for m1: -1.8 angstrom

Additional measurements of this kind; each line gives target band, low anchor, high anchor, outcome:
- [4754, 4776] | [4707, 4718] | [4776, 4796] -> -1.2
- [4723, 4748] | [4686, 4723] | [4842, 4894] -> 2.2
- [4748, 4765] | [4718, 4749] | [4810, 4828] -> -1.2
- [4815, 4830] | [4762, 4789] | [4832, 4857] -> 1.3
